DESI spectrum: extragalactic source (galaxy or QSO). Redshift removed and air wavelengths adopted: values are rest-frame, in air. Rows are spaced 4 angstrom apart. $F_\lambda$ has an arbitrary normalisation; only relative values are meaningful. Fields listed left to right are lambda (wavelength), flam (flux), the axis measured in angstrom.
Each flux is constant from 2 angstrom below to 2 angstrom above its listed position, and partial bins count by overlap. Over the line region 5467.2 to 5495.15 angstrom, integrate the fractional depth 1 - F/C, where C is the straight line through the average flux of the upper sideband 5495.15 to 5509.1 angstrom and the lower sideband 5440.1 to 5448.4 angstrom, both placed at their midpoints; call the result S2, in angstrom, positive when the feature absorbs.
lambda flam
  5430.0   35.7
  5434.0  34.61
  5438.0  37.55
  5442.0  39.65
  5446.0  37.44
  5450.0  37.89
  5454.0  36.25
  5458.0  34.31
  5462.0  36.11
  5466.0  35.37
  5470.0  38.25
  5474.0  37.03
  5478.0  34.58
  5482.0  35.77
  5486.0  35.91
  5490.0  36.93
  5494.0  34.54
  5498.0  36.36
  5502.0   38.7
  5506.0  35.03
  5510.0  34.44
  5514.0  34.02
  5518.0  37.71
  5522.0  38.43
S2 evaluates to 0.7 angstrom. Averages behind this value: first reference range 38.5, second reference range 36.4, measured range 36.2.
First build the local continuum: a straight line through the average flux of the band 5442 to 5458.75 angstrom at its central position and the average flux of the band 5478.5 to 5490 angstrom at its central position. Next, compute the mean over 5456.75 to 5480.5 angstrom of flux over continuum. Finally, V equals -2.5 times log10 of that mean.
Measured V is 0.01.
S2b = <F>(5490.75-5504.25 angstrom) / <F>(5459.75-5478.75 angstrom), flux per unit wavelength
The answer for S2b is 1.0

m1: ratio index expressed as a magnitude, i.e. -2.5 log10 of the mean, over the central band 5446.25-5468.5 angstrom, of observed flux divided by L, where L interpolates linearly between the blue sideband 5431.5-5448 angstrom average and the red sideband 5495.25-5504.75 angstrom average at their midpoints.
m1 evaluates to 0.03 mag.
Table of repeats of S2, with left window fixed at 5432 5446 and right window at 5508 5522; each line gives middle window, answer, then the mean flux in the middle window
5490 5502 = -0.02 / 36.2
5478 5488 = 0.24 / 35.6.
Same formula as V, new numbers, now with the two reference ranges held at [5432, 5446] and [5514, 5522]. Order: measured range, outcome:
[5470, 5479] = 0.02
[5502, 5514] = 0.05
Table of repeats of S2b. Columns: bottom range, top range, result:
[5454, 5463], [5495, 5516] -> 1.01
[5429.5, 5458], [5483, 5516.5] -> 0.97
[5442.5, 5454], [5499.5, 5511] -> 0.96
